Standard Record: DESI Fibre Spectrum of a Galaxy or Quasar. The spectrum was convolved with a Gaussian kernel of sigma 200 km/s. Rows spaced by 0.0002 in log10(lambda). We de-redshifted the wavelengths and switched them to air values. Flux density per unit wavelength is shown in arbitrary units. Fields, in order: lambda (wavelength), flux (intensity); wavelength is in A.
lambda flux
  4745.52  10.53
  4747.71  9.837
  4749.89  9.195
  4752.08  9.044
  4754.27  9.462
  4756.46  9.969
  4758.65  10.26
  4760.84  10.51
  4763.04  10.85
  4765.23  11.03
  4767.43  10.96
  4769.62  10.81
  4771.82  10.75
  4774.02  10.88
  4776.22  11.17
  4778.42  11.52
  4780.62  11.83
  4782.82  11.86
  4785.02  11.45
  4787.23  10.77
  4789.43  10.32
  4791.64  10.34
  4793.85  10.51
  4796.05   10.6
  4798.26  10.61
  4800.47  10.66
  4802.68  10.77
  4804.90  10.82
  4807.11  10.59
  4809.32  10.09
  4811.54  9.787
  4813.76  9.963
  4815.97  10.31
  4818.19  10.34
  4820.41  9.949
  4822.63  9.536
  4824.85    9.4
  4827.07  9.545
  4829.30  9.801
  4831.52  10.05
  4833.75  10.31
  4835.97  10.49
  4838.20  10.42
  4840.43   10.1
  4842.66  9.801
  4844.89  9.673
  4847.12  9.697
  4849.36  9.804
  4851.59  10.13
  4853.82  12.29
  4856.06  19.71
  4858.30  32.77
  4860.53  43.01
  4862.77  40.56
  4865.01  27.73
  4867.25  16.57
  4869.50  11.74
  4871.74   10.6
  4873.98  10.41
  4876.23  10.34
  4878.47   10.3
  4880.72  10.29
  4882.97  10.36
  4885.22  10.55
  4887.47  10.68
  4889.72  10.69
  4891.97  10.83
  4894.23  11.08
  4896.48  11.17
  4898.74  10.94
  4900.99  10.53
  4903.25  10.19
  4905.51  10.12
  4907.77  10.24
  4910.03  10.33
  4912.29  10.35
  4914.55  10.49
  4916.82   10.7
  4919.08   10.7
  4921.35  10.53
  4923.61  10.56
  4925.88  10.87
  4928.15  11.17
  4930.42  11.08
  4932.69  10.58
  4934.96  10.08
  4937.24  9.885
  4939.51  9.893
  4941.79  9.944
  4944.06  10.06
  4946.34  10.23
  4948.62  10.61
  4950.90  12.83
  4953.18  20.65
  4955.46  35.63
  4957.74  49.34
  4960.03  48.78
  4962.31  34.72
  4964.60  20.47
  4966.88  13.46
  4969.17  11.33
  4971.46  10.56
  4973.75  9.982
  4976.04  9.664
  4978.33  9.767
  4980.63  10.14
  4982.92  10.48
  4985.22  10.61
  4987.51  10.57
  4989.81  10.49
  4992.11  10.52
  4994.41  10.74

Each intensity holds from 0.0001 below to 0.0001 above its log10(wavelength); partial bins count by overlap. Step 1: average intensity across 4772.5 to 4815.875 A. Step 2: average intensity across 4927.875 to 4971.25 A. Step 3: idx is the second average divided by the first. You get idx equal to 1.72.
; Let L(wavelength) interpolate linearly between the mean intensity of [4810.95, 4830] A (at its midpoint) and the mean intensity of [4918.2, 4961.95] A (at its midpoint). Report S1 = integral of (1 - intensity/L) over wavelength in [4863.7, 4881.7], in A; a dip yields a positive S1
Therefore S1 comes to -1.4 A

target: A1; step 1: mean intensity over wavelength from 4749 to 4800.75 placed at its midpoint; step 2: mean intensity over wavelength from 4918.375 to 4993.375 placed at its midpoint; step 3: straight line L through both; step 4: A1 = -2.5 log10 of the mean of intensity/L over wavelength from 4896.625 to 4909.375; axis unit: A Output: 0.30 mag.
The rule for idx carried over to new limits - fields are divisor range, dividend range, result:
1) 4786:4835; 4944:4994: 1.70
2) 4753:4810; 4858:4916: 1.34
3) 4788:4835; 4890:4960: 1.33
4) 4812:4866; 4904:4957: 0.84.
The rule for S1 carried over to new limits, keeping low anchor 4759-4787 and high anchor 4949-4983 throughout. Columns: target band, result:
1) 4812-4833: 5.7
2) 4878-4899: 7.6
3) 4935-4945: 4.8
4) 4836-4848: 3.7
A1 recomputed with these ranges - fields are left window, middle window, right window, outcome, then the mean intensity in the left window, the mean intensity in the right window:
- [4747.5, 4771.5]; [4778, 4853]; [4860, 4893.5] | 0.23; 10.2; 15.8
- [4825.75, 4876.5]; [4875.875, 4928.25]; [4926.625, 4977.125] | 0.48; 15.5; 17.3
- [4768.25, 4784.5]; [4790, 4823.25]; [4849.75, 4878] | 0.34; 11.3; 20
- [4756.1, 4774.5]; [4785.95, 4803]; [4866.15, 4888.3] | 0.02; 10.7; 11.2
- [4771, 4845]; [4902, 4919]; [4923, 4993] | 0.31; 10.4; 15.4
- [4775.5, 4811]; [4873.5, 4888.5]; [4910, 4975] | 0.30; 10.8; 15.8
